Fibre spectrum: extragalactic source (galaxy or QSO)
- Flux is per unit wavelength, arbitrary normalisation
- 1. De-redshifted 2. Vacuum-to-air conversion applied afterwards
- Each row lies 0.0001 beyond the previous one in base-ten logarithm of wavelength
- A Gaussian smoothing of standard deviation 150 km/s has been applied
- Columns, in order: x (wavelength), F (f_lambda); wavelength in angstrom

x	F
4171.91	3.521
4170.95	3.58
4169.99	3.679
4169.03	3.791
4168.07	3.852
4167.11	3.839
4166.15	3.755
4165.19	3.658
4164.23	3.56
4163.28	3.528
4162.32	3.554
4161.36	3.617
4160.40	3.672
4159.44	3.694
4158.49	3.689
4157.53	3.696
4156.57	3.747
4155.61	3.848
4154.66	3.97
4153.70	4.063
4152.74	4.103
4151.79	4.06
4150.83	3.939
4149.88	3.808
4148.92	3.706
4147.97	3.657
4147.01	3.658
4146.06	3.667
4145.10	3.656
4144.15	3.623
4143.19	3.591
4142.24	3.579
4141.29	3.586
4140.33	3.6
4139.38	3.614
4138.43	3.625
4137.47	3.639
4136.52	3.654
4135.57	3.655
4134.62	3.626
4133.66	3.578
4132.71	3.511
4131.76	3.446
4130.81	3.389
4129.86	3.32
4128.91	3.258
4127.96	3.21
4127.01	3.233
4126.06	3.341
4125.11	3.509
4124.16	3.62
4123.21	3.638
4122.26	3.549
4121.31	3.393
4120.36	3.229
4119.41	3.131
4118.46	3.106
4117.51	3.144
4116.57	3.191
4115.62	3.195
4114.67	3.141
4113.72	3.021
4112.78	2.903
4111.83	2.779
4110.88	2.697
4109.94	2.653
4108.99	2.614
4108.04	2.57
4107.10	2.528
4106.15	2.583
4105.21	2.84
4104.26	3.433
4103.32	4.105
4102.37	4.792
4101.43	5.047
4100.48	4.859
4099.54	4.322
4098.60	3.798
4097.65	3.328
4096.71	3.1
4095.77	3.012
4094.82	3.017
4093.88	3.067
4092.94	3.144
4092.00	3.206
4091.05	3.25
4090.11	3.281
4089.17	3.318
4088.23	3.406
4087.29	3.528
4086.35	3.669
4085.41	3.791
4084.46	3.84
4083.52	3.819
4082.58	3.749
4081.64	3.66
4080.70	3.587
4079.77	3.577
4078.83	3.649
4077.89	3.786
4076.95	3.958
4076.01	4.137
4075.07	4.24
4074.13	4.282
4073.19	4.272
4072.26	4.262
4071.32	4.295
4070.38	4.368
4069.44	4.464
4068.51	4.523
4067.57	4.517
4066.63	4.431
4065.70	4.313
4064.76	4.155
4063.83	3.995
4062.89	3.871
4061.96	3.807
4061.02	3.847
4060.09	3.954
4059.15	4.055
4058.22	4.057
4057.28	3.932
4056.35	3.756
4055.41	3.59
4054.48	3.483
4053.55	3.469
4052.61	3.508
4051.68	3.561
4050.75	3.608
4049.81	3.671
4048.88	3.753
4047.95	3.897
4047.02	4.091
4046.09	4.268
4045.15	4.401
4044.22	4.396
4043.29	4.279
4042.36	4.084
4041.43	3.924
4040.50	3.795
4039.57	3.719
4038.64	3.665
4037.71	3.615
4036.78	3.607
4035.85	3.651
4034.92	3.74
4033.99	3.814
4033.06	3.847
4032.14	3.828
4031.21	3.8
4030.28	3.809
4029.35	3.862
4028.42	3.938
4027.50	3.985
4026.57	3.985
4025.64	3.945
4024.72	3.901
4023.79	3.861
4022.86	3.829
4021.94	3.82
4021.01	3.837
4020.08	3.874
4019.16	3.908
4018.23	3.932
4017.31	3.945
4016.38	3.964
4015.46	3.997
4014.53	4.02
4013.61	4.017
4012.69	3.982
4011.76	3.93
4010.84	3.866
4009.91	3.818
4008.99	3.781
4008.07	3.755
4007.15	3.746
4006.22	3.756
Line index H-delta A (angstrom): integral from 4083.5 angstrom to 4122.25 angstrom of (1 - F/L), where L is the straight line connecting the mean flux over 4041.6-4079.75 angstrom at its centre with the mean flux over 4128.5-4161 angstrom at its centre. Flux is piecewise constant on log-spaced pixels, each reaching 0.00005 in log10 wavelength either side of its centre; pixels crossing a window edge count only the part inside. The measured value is 5.2 angstrom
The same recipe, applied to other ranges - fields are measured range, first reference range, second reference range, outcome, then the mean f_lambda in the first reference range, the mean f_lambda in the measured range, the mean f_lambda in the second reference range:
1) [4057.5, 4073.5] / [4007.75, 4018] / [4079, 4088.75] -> -1.95 angstrom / 3.92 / 4.18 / 3.66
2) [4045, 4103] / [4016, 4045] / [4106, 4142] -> -4.34 angstrom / 3.88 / 3.86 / 3.26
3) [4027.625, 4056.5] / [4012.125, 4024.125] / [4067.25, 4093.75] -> 0.47 angstrom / 3.92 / 3.82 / 3.83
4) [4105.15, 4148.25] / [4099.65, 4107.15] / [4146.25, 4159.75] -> 6.13 angstrom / 3.87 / 3.3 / 3.83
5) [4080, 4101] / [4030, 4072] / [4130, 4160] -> 1.64 angstrom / 3.94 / 3.54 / 3.7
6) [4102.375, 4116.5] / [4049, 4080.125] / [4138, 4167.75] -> 3.11 angstrom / 3.98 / 3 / 3.72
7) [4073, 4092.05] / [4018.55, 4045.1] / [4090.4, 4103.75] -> 0.16 angstrom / 3.88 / 3.72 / 3.71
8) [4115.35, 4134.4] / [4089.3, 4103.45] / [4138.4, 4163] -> 1.79 angstrom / 3.67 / 3.35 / 3.73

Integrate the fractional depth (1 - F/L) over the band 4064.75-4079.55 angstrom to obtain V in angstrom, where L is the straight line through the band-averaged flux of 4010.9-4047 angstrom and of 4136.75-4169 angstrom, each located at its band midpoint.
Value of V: -1.4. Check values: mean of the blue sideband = 3.92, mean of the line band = 4.22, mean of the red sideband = 3.72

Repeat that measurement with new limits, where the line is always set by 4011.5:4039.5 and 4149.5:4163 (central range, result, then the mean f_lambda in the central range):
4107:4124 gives 3.46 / 3.05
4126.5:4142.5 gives 1.35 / 3.5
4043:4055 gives -0.05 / 3.87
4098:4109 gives 0.49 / 3.66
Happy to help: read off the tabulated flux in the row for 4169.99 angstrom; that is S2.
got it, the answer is 3.679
